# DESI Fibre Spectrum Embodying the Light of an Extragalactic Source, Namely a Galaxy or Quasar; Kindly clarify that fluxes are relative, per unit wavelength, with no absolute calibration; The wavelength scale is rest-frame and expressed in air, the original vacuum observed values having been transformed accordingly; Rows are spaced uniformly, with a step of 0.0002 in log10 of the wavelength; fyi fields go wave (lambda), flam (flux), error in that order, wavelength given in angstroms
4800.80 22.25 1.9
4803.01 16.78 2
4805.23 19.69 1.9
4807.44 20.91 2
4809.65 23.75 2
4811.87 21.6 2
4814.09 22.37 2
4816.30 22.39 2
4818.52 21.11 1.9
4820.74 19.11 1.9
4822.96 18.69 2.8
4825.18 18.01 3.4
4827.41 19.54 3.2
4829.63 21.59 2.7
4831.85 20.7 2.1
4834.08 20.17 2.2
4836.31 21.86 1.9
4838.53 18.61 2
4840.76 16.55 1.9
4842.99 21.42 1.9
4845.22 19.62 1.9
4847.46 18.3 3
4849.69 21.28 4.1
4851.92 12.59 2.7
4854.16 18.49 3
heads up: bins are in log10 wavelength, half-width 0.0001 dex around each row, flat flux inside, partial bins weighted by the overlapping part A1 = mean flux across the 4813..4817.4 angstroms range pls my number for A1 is 22.4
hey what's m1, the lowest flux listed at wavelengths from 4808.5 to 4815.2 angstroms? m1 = 21.6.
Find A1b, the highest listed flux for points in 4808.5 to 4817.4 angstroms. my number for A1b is 23.75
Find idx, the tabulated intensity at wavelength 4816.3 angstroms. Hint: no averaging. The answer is 22.39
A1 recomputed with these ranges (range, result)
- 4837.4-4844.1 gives 18.9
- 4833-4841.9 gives 19.3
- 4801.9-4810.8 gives 20.3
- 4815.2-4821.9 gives 20.8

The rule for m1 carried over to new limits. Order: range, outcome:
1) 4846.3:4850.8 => 18.3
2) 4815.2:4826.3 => 18.01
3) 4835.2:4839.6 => 18.61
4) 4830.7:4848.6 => 16.55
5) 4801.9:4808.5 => 16.78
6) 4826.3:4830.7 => 19.54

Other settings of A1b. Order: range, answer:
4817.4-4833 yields 21.59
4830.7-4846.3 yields 21.86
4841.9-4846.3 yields 21.42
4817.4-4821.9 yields 21.11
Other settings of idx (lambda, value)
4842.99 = 21.42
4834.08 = 20.17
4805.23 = 19.69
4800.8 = 22.25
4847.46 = 18.3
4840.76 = 16.55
